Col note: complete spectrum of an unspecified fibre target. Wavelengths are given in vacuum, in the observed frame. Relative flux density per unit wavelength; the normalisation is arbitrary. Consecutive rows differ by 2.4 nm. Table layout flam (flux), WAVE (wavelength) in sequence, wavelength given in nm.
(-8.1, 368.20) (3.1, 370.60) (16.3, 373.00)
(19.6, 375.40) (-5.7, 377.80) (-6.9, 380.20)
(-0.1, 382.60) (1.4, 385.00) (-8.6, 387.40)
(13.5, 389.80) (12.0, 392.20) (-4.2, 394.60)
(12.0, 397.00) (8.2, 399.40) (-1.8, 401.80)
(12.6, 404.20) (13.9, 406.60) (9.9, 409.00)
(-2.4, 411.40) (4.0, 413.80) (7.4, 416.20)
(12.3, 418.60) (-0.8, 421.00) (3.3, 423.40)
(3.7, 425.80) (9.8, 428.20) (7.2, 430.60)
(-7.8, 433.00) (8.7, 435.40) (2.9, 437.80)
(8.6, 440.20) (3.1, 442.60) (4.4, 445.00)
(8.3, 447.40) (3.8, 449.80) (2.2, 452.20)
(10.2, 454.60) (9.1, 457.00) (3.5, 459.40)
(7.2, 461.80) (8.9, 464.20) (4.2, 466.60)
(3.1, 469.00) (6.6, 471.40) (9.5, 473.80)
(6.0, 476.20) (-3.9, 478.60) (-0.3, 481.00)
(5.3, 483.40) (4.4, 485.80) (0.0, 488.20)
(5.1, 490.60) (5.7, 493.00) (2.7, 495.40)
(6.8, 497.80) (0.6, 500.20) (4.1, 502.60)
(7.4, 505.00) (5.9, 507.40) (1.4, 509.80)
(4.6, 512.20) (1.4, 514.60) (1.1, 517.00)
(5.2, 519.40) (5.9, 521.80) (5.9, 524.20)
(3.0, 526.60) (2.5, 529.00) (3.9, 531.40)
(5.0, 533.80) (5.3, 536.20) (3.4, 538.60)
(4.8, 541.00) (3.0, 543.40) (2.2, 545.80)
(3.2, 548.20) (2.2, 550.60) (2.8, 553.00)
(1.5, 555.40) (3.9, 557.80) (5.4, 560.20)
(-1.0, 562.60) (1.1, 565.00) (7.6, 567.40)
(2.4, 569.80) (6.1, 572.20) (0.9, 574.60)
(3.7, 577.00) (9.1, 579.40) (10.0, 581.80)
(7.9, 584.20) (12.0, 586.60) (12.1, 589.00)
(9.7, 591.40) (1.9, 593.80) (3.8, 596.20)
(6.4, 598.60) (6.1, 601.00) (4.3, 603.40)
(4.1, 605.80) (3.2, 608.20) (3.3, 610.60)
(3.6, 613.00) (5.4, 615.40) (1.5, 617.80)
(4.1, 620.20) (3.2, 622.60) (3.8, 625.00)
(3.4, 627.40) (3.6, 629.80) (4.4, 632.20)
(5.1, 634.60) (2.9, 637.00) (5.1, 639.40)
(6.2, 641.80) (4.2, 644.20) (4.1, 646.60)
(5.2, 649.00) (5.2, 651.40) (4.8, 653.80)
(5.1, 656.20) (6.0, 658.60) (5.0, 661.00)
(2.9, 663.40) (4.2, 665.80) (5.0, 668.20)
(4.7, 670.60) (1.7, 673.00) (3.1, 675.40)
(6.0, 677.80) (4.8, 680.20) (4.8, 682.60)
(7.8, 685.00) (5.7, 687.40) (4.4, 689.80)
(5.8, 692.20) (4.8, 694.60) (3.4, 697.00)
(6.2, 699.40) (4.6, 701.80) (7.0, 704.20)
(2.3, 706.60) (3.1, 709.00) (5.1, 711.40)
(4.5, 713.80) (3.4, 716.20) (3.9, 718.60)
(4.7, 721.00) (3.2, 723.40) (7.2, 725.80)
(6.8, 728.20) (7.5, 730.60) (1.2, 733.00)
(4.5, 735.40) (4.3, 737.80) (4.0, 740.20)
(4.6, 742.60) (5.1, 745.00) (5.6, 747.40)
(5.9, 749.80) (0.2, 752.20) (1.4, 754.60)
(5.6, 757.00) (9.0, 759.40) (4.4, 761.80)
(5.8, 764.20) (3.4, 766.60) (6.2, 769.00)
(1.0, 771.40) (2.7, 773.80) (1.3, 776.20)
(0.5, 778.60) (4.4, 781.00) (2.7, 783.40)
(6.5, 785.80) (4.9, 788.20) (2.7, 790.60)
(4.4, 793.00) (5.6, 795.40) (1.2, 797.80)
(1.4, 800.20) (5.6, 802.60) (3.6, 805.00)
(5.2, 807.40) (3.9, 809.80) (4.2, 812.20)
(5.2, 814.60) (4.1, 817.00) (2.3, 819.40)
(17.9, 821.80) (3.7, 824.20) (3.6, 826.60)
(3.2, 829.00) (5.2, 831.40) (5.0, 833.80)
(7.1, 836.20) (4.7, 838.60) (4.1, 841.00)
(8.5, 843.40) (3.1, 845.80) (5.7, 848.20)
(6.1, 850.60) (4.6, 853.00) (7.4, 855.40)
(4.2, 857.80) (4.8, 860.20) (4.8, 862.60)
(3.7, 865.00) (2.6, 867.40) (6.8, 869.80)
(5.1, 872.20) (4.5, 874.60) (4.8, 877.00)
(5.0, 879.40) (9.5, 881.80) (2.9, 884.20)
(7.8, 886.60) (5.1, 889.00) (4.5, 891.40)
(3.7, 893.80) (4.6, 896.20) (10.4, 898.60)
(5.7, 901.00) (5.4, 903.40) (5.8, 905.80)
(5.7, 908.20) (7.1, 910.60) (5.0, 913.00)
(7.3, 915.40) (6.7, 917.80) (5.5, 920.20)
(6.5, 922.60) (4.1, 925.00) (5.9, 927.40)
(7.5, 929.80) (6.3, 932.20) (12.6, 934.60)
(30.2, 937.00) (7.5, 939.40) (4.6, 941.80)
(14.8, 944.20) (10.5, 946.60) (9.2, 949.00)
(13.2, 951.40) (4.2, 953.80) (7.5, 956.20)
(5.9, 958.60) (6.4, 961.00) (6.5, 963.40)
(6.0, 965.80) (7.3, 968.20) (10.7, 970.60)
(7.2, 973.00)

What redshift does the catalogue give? 1.205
